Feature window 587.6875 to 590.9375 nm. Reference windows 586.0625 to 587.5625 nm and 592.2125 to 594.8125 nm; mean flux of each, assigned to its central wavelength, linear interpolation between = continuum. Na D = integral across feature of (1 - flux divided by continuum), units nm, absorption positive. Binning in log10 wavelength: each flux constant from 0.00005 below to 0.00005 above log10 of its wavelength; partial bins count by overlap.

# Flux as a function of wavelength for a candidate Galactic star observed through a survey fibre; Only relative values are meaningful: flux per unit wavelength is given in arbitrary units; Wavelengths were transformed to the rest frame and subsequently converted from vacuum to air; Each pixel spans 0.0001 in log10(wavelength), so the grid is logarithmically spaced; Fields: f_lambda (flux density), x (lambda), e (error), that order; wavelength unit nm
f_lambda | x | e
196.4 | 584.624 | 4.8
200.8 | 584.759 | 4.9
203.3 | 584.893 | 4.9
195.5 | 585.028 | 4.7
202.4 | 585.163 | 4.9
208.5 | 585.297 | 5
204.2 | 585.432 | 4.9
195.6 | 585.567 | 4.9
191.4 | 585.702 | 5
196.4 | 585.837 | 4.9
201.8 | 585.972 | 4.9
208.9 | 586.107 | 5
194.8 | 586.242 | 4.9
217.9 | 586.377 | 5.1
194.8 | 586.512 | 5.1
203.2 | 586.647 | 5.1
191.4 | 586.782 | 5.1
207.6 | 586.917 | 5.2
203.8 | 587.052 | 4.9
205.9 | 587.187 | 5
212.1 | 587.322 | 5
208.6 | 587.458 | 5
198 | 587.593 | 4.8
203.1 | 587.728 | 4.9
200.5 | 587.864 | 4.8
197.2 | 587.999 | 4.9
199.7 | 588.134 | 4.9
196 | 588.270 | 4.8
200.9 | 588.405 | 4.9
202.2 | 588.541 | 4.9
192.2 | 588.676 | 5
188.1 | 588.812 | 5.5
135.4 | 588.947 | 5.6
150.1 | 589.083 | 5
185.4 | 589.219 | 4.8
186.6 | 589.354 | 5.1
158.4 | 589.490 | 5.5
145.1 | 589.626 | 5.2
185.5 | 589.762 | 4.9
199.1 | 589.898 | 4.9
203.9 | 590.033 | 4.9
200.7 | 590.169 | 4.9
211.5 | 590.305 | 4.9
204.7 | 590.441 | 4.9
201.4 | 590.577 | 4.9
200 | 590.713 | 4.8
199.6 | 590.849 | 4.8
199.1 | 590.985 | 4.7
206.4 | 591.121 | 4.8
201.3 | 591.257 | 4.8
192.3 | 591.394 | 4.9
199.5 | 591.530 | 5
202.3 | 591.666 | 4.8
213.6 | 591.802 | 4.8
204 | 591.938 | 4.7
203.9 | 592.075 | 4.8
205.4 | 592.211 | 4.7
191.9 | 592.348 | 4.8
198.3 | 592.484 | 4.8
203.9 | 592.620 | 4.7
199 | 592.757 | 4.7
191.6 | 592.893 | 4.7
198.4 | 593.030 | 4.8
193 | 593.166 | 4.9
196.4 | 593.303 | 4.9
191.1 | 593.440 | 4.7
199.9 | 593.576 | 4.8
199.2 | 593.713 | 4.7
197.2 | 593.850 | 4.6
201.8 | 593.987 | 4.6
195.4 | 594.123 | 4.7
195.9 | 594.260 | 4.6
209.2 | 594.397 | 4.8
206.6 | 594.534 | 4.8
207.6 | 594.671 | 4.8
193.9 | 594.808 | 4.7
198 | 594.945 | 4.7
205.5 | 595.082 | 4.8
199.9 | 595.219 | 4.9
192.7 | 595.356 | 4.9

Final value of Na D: 0.21 nm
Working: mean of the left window 204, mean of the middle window 189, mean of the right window 199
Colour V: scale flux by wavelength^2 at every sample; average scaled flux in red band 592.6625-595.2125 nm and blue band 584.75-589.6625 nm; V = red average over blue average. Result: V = 1.0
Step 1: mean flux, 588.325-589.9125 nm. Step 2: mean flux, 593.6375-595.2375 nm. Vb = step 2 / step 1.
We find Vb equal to 1.1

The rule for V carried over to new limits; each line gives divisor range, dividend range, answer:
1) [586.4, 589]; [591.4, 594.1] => 1.03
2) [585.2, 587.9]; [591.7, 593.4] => 1.01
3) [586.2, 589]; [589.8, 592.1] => 1.03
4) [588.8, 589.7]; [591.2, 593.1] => 1.24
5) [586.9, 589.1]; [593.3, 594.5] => 1.04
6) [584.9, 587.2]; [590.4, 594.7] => 1.02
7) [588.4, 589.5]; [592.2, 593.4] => 1.12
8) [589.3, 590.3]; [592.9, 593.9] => 1.08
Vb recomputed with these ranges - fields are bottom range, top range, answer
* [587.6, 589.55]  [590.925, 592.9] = 1.08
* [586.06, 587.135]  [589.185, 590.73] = 0.94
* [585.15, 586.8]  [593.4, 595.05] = 0.99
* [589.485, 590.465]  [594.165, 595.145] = 1.06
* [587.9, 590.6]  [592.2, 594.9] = 1.06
